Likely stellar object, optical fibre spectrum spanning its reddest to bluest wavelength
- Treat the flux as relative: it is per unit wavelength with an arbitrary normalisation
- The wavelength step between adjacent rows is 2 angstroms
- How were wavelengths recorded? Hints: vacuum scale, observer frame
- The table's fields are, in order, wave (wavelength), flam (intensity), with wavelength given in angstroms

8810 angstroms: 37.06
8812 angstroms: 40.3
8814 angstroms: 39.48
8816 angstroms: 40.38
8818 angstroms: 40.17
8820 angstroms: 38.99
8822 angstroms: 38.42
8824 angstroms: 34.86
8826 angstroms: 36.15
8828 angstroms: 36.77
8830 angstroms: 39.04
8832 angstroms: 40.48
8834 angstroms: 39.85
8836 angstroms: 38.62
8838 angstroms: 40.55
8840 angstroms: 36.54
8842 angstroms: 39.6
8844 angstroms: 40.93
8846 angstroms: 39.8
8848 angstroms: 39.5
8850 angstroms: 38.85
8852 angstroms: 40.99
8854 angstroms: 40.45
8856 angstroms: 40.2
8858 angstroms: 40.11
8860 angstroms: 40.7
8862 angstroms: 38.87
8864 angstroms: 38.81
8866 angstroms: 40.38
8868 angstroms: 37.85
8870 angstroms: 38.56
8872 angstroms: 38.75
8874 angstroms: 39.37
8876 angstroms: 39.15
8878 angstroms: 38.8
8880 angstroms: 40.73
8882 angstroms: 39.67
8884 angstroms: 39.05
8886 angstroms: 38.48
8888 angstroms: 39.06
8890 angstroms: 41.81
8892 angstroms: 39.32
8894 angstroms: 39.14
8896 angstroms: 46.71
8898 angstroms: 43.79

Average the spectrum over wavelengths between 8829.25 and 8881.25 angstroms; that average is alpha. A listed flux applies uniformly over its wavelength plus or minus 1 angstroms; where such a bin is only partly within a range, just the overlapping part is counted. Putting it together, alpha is 39.5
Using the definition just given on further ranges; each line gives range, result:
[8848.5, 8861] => 40.2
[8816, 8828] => 37.9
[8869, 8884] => 39.3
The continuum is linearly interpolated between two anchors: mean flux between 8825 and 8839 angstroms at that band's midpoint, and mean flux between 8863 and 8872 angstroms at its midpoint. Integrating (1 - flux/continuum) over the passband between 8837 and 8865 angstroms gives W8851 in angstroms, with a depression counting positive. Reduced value -0.6 angstroms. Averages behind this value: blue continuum 38.8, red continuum 38.9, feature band 39.7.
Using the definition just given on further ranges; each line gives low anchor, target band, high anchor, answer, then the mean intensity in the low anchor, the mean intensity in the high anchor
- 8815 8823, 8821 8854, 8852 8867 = 0.7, 39.5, 40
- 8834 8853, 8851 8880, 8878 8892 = 0.0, 39.5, 39.7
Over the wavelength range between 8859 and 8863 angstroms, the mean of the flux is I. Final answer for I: 39.8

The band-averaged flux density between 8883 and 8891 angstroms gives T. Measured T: 39.6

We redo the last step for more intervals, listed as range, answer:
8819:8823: 38.7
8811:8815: 39.9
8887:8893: 40.1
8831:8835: 40.2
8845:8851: 39.4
